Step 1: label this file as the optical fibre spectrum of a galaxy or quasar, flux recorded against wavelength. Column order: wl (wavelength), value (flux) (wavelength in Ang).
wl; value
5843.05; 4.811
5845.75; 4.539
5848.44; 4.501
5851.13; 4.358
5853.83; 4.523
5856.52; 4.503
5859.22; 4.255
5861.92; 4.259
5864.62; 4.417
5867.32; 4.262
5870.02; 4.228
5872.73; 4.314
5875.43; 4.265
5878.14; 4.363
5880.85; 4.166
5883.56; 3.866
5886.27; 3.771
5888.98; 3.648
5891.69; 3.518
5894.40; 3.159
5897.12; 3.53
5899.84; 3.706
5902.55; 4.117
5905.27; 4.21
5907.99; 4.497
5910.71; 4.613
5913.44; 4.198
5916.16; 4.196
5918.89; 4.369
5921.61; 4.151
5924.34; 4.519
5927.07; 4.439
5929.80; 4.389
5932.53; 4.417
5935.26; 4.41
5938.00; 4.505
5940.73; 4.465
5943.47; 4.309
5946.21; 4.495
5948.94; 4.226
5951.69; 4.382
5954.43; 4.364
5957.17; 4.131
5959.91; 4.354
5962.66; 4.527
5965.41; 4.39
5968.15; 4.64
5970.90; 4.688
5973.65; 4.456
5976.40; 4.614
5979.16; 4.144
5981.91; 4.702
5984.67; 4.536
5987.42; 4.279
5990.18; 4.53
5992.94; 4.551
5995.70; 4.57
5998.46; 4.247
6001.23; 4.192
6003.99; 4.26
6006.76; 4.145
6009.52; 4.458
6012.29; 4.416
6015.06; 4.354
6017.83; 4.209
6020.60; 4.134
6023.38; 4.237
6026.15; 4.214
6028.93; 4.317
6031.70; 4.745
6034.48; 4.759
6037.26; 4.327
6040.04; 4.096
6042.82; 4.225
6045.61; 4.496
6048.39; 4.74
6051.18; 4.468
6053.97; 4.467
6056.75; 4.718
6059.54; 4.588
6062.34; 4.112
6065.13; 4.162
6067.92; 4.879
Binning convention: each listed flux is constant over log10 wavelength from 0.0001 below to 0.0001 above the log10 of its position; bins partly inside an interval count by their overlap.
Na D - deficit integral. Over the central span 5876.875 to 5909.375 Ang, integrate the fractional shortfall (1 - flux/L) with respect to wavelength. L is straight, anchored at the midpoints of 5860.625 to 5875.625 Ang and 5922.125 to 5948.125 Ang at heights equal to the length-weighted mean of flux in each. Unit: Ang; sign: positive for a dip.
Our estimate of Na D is 3.5 Ang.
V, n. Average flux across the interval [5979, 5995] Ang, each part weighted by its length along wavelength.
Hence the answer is 4.49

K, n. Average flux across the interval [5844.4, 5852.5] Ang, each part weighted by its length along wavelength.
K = 4.46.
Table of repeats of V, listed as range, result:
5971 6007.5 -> 4.42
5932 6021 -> 4.4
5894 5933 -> 4.19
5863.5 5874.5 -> 4.3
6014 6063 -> 4.4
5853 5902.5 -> 4.04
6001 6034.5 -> 4.33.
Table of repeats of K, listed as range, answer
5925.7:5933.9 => 4.42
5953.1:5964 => 4.34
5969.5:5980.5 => 4.47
